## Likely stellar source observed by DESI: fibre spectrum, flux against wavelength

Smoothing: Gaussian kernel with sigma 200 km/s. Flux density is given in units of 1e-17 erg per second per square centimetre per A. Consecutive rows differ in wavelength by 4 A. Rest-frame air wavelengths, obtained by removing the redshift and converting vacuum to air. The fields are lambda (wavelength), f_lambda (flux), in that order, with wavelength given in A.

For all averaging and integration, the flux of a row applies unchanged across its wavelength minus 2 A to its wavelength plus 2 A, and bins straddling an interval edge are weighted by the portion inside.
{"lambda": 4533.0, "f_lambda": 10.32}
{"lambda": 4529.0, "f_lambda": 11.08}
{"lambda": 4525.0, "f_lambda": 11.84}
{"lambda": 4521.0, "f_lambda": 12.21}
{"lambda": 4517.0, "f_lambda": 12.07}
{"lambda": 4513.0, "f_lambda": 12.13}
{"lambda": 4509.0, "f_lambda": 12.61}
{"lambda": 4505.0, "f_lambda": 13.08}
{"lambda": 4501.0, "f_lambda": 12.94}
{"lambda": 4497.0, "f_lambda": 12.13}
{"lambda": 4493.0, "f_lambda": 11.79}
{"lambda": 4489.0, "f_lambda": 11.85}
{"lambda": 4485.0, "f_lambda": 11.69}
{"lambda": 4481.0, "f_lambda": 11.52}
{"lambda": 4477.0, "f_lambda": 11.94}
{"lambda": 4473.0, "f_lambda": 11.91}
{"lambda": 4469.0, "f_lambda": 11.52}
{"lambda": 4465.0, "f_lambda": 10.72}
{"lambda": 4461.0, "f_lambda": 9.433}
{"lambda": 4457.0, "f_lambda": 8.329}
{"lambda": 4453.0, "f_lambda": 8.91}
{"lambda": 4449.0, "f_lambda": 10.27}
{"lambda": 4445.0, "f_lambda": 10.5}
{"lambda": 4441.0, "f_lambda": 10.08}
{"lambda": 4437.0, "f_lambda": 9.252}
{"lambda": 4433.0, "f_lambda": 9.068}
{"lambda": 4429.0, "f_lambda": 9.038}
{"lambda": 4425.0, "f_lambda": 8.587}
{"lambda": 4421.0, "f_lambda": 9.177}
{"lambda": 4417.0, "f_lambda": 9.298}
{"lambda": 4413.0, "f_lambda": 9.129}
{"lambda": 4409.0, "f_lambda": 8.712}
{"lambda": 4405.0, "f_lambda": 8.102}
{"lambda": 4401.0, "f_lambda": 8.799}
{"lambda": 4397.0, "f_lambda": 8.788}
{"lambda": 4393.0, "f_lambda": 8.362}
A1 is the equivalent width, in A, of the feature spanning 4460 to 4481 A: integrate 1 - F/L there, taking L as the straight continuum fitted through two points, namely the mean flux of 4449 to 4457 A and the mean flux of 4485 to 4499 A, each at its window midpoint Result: -1.7 A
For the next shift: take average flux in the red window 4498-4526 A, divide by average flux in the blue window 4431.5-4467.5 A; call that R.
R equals 1.3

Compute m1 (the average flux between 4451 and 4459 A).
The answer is 8.62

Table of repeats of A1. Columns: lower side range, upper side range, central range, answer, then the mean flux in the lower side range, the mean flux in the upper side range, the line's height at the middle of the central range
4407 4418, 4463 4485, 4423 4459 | 3.0 A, 9.02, 11.5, 10.2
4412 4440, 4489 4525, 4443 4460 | 1.0 A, 9.11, 12.3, 10.1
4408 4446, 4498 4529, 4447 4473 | 1.1 A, 9.27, 12.3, 10.4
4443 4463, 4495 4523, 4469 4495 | -1.8 A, 9.49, 12.5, 11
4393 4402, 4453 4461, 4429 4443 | -1.1 A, 8.7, 8.75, 8.73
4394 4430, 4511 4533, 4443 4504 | -3.4 A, 8.83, 11.7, 10.4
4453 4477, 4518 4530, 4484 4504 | -1.9 A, 10.4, 11.8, 11.1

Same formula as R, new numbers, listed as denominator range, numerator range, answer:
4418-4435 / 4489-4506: 1.38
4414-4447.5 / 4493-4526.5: 1.32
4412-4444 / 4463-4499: 1.26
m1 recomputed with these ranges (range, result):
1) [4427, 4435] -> 9.05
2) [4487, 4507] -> 12.4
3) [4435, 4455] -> 9.8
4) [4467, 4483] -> 11.7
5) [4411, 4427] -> 9.05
